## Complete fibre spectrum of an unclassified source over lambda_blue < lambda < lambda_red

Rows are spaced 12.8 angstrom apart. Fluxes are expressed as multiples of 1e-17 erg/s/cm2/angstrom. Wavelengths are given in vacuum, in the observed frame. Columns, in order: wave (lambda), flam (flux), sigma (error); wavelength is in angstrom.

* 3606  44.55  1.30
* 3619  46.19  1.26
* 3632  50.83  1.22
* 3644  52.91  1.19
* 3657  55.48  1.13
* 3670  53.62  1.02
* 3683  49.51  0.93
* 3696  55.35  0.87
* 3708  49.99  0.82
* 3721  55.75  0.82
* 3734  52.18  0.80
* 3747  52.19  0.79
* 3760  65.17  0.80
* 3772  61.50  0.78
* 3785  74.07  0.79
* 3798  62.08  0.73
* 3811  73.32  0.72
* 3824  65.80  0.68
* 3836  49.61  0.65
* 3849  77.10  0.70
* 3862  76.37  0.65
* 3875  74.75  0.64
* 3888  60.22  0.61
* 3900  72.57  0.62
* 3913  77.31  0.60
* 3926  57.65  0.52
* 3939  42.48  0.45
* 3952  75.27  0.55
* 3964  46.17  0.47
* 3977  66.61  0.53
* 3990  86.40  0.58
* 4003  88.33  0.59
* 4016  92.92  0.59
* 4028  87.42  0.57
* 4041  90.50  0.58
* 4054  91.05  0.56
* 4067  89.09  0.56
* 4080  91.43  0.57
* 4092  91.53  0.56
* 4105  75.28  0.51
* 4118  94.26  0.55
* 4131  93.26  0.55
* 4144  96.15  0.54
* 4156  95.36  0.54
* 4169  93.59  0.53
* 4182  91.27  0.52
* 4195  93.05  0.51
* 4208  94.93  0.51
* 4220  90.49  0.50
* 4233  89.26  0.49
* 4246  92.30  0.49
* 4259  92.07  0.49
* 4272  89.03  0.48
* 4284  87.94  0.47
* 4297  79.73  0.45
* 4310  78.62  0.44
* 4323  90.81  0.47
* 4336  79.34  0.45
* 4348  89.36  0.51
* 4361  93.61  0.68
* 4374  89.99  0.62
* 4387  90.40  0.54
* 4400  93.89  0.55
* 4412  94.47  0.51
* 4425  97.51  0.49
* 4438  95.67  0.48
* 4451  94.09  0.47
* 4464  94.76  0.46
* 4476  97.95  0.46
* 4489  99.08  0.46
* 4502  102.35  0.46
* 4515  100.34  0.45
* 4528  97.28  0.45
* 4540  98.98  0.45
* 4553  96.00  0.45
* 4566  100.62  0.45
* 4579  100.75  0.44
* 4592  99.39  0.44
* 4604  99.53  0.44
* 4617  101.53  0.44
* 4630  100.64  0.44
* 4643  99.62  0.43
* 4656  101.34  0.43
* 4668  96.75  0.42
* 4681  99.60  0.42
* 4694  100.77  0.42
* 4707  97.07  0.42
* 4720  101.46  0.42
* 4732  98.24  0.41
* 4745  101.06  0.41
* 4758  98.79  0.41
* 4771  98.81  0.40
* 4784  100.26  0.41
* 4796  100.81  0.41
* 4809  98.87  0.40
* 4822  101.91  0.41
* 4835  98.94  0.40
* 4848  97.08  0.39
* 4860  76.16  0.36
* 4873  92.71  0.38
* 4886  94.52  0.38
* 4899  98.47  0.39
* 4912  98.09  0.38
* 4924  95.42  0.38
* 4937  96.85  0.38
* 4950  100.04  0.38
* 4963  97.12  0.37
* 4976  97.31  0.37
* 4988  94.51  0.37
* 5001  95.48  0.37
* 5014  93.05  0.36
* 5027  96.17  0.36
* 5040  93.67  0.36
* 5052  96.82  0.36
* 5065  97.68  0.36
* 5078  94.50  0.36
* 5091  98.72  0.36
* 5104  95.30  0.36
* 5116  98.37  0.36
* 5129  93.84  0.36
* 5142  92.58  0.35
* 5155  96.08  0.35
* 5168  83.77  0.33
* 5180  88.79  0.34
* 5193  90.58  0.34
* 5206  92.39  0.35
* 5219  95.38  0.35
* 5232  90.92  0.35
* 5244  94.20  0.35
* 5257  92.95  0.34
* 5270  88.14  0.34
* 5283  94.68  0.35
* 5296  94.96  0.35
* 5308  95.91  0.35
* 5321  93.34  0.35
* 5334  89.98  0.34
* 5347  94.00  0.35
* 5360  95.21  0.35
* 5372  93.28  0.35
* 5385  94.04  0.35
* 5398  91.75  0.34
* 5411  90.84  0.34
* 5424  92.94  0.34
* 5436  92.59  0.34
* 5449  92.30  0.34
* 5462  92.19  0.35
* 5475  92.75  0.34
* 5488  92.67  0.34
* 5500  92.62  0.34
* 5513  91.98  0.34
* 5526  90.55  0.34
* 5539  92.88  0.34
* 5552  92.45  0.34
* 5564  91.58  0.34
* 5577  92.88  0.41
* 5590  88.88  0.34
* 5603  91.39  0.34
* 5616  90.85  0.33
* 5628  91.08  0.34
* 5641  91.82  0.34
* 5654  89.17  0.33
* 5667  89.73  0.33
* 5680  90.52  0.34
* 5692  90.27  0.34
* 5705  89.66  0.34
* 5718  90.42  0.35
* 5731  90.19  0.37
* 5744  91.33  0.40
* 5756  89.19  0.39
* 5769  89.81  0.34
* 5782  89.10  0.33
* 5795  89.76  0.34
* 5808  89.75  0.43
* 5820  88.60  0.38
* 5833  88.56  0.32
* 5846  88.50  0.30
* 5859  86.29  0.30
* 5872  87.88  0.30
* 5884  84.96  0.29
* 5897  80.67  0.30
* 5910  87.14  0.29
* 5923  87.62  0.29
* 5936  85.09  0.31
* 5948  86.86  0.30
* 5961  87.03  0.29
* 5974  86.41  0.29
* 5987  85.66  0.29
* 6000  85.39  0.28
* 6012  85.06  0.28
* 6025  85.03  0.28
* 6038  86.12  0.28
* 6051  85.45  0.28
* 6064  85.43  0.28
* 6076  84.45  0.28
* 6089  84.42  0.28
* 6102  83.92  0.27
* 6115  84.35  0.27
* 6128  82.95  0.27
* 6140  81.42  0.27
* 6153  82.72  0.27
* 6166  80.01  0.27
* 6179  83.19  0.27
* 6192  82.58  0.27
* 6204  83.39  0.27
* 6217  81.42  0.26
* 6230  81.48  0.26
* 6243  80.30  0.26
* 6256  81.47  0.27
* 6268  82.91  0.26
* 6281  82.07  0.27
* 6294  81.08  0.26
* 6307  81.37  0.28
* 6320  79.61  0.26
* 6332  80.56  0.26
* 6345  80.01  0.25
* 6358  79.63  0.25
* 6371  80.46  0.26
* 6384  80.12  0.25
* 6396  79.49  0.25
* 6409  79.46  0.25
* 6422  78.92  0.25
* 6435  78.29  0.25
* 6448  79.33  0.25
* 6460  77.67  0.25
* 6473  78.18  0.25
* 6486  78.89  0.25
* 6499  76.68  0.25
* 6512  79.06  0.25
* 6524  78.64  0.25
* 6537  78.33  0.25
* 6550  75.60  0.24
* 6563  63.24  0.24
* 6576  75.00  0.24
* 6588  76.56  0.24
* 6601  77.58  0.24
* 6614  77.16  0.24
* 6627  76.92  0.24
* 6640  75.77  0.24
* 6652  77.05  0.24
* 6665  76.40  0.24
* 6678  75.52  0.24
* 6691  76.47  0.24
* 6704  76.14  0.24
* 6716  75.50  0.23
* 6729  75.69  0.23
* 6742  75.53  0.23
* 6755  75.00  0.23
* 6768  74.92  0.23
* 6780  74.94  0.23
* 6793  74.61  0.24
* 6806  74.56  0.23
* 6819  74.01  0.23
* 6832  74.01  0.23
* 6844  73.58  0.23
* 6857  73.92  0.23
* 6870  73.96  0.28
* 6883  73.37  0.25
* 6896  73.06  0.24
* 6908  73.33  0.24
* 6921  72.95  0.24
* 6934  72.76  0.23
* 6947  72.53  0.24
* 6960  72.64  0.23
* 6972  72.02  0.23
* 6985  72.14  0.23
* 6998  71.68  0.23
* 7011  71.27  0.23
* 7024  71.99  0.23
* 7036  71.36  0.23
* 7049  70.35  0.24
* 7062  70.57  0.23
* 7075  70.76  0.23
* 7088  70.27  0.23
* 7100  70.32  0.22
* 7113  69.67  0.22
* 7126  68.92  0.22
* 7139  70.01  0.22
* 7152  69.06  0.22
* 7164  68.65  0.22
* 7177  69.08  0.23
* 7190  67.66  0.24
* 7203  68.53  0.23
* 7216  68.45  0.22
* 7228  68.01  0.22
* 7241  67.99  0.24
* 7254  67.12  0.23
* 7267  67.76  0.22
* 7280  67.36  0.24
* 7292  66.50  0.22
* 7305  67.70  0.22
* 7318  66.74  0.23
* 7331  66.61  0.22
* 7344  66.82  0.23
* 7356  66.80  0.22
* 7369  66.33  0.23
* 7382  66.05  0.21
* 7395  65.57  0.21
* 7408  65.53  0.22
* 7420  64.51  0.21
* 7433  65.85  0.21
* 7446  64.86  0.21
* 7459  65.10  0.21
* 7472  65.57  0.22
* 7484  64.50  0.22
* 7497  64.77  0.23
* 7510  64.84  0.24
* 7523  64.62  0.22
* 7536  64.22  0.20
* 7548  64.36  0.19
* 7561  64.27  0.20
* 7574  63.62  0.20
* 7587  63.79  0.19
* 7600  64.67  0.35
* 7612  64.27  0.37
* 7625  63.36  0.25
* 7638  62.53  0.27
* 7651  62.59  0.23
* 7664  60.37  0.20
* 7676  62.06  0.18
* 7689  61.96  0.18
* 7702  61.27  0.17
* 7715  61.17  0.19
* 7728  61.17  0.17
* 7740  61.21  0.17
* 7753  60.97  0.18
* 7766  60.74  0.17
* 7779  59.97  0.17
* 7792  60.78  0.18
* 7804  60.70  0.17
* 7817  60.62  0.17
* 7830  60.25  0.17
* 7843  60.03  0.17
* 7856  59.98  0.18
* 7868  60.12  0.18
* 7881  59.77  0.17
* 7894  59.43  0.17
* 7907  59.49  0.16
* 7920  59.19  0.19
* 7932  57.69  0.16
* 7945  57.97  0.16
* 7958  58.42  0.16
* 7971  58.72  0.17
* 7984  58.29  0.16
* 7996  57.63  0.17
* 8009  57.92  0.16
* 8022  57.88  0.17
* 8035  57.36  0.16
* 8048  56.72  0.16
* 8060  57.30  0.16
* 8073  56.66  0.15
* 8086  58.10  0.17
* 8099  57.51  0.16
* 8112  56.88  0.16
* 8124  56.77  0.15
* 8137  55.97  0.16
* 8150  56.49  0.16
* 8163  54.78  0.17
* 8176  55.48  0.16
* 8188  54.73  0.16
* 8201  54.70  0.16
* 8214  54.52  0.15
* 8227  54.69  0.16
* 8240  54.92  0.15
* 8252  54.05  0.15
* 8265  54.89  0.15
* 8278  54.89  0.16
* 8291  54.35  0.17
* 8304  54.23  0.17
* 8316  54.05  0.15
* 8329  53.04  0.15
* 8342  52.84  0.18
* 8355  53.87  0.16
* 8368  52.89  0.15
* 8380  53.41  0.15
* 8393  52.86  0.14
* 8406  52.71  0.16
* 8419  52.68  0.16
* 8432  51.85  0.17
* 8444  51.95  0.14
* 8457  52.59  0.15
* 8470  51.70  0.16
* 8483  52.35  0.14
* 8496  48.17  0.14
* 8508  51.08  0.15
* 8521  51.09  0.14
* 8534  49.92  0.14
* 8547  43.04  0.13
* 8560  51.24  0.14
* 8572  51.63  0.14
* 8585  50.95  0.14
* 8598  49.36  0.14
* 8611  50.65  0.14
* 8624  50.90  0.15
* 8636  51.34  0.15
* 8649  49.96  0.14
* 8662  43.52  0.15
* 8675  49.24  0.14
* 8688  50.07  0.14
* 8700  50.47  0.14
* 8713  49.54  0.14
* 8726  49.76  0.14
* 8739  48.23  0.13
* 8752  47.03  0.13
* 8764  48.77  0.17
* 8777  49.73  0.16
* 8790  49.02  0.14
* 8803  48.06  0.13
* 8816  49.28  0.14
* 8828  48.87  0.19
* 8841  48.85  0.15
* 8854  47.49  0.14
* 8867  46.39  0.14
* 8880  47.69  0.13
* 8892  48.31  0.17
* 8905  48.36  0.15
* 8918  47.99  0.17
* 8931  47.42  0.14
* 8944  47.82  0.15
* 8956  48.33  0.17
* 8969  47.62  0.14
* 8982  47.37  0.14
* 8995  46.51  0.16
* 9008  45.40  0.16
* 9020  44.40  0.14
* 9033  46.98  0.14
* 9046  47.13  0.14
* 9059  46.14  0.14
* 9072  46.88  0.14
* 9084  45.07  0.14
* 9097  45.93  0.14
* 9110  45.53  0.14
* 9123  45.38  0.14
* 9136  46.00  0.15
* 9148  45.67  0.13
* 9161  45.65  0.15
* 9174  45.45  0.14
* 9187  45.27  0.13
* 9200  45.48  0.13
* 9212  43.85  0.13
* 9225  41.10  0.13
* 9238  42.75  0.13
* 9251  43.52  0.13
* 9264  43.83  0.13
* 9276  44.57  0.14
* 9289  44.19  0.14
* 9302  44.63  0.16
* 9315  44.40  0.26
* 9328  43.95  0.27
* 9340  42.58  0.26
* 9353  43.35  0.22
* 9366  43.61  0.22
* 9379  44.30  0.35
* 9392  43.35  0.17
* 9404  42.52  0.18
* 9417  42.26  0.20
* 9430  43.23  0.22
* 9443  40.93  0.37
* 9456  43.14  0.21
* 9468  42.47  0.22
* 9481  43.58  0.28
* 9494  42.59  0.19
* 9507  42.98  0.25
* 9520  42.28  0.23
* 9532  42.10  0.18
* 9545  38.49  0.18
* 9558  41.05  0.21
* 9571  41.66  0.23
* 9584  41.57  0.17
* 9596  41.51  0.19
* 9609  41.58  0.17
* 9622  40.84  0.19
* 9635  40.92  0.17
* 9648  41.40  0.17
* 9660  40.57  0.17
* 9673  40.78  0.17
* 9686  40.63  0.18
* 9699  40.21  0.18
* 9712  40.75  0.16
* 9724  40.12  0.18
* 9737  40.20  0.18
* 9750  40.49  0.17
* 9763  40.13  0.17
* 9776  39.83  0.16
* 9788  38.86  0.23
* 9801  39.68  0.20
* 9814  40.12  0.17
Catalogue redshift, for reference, 0.000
